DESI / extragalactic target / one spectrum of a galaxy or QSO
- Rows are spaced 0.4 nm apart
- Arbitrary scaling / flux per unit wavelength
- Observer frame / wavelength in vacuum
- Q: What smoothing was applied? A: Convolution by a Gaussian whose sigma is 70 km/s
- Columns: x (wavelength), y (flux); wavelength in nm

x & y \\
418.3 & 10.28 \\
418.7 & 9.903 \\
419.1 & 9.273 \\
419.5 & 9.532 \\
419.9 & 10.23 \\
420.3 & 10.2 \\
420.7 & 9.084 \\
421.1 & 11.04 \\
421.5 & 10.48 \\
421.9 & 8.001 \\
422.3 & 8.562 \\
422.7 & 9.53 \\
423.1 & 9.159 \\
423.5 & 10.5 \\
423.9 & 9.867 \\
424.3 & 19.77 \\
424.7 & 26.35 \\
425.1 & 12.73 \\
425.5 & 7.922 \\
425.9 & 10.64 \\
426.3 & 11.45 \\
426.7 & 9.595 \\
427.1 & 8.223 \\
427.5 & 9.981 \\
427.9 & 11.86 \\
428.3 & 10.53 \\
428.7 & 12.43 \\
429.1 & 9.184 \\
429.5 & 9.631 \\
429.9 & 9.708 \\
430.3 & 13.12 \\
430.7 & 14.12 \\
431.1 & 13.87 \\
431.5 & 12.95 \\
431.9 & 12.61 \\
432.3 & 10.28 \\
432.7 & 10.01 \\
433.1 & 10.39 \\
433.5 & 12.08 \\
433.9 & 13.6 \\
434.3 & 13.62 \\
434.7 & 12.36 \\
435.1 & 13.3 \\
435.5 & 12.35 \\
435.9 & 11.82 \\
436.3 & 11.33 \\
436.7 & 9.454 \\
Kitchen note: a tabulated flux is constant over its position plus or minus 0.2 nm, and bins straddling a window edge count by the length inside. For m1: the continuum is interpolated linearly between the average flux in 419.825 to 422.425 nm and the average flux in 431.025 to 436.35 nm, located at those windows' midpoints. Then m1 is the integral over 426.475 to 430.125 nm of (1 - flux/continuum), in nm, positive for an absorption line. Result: 0.308 nm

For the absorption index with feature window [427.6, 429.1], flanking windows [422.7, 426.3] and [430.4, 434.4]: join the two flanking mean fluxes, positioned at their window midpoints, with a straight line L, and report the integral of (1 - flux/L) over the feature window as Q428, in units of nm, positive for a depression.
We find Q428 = 0.18 nm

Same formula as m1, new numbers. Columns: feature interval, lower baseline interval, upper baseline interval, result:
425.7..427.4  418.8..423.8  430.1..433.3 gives 0.145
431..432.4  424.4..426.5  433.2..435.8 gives 0.074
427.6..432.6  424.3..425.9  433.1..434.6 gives 0.813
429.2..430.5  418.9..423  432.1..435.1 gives 0.058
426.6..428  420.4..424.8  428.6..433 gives 0.219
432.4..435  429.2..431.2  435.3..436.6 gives -0.059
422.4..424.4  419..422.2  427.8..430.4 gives -0.222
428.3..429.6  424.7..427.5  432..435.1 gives 0.113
